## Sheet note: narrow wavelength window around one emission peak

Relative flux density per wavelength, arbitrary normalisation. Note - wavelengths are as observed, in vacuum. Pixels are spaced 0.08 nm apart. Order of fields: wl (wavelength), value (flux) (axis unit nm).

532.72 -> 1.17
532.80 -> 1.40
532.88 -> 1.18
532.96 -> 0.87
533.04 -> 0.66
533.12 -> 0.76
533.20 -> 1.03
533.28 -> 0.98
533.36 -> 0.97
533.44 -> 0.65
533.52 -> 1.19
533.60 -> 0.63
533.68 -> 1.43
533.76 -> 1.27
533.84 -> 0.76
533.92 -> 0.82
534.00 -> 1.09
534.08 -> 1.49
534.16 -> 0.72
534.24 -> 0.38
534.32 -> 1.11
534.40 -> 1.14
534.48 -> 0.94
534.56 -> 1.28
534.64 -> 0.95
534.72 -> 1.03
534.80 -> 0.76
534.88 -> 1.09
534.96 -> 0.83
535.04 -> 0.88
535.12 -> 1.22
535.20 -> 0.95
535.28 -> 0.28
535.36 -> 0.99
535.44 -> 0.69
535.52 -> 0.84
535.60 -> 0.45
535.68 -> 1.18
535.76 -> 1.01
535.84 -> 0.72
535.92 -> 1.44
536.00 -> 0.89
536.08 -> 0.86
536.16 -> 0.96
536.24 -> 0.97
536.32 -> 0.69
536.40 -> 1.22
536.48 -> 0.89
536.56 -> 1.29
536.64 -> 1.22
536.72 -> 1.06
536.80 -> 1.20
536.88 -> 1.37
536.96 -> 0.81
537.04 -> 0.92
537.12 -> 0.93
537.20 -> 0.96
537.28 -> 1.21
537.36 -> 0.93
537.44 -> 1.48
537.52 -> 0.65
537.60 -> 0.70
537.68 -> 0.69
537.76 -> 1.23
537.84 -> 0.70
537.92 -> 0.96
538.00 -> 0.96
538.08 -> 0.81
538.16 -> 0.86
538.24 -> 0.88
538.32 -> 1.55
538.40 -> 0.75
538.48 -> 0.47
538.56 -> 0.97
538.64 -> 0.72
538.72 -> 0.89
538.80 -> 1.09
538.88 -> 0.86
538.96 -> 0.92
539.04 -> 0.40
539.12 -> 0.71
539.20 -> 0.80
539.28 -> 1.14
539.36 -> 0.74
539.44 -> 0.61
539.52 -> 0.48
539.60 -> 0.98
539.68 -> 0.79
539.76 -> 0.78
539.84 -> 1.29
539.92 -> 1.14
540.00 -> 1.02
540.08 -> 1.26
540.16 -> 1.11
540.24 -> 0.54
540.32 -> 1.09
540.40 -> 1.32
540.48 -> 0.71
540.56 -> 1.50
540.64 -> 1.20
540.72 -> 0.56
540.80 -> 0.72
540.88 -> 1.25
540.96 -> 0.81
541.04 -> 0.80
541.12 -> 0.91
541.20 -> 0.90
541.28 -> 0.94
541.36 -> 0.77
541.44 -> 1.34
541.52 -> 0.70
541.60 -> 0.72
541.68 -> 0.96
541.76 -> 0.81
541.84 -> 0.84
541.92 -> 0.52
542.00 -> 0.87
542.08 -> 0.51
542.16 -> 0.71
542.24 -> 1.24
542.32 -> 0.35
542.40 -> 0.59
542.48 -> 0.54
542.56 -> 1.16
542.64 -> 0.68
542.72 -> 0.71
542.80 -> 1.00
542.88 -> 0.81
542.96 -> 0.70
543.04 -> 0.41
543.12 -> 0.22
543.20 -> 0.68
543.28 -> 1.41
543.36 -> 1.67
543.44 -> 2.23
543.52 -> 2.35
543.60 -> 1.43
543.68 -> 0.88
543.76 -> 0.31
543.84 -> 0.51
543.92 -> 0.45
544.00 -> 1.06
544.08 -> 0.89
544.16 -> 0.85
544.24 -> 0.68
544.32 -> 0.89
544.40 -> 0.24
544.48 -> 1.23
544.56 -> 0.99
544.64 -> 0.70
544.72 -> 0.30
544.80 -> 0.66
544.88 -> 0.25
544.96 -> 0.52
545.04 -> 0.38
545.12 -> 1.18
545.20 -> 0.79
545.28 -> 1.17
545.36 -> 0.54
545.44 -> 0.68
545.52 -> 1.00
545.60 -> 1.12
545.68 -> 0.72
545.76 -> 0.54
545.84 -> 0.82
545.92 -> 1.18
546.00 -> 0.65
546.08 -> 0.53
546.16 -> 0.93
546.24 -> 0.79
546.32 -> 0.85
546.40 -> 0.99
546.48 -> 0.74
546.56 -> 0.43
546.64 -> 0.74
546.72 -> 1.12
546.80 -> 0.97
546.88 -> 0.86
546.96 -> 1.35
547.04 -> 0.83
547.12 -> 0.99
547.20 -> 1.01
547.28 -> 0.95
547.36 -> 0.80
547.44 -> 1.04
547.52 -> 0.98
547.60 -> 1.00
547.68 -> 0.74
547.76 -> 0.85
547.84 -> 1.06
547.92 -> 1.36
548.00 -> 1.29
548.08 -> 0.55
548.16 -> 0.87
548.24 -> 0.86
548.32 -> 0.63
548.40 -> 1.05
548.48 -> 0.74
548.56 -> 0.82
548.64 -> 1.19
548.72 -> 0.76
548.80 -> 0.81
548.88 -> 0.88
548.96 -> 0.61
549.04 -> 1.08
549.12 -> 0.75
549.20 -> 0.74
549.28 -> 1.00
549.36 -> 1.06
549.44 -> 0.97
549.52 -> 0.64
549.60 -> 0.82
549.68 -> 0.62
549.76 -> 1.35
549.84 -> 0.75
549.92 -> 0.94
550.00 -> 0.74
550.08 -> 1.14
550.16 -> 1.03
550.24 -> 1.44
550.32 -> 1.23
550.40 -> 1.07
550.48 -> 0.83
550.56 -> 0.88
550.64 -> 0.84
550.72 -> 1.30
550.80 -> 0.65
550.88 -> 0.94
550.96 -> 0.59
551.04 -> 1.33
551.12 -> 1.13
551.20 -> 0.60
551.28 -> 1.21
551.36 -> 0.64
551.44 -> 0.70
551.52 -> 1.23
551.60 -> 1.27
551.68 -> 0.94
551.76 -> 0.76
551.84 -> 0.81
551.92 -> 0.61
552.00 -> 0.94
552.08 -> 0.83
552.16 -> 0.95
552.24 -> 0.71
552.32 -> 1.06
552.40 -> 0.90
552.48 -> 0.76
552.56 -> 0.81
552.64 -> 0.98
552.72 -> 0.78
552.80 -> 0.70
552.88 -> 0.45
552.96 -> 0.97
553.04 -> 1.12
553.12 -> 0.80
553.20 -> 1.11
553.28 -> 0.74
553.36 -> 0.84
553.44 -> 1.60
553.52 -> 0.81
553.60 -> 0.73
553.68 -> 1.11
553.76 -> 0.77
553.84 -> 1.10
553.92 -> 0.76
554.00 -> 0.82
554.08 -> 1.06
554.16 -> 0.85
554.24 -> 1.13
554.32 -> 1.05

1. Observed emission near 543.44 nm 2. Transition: Hbeta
